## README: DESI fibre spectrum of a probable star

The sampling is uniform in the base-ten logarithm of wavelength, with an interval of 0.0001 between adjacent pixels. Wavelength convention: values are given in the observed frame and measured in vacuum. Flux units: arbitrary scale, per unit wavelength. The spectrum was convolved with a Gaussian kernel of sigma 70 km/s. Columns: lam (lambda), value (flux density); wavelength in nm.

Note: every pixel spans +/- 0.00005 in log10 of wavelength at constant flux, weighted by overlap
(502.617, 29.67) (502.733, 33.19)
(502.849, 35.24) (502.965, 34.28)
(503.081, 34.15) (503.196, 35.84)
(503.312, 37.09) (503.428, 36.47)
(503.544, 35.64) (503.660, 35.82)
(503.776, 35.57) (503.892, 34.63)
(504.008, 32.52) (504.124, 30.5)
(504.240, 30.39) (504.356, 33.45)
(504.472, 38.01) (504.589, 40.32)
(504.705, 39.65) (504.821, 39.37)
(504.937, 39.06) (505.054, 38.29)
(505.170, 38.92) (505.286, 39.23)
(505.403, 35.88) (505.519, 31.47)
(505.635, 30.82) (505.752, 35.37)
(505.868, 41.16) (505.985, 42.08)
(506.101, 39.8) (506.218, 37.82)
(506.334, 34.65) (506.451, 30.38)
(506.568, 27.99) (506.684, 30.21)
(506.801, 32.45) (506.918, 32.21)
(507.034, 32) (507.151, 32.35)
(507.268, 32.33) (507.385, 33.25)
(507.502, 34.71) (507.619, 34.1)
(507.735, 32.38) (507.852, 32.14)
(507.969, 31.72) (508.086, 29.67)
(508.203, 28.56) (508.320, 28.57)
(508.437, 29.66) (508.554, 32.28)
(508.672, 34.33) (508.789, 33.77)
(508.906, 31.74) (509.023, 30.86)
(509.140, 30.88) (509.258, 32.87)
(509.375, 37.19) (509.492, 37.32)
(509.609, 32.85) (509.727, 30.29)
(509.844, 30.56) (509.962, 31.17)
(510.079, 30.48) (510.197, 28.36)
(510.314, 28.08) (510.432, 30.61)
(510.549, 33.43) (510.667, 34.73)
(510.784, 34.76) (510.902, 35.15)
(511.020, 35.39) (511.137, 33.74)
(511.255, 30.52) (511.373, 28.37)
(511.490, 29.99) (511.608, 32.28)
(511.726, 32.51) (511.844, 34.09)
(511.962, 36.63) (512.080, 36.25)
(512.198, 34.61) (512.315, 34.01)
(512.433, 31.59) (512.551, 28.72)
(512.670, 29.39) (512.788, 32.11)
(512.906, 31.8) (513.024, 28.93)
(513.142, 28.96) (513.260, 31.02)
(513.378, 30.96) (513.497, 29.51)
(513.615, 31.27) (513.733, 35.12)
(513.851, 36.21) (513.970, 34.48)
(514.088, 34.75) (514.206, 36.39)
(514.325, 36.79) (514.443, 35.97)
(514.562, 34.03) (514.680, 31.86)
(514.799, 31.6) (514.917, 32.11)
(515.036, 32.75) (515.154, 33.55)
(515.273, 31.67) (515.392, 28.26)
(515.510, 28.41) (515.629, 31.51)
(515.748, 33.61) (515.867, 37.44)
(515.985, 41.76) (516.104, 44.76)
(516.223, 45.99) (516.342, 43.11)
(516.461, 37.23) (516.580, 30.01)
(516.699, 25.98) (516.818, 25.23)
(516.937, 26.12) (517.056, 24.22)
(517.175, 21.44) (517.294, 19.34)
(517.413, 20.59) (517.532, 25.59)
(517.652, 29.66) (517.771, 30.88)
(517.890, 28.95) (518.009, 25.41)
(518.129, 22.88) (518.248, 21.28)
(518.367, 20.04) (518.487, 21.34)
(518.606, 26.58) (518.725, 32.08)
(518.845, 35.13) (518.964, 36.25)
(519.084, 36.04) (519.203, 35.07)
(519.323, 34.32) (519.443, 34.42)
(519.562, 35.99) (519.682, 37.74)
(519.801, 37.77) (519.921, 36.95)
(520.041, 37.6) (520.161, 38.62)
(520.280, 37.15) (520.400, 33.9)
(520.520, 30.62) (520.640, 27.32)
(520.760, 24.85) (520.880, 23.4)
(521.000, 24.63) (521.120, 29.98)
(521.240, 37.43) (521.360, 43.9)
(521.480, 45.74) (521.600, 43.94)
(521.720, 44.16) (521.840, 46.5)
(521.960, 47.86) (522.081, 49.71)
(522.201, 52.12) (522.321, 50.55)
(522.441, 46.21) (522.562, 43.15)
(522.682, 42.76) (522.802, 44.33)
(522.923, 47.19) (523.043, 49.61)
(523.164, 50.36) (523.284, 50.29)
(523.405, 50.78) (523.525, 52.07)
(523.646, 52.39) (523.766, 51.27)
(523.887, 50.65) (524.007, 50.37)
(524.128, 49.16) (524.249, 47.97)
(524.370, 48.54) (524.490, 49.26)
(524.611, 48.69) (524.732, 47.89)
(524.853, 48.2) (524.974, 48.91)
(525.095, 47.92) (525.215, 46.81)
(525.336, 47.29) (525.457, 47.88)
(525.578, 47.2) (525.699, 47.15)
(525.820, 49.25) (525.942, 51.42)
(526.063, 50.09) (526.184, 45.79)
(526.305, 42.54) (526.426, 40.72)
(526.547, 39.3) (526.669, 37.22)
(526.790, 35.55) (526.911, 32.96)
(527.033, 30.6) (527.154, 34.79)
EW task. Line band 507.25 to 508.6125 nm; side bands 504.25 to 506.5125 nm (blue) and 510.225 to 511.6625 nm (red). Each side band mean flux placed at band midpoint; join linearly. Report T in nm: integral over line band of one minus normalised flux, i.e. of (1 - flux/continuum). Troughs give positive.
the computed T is 0.13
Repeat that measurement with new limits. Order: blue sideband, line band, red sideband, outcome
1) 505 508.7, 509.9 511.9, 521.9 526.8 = 0.27 nm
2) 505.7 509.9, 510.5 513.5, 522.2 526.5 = 0.37 nm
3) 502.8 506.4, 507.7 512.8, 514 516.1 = 0.42 nm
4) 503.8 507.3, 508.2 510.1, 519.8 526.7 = 0.25 nm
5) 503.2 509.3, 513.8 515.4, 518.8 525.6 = 0.20 nm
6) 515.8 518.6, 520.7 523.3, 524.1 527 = -0.26 nm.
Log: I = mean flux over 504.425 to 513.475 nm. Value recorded 33.2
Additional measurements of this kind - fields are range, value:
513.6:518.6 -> 30.9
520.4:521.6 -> 32.7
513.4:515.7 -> 32.9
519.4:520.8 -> 34.6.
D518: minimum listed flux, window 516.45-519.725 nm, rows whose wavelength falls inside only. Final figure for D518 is 19.34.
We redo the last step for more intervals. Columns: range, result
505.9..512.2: 27.99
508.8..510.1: 30.29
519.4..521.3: 23.4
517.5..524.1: 20.04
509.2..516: 28.08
